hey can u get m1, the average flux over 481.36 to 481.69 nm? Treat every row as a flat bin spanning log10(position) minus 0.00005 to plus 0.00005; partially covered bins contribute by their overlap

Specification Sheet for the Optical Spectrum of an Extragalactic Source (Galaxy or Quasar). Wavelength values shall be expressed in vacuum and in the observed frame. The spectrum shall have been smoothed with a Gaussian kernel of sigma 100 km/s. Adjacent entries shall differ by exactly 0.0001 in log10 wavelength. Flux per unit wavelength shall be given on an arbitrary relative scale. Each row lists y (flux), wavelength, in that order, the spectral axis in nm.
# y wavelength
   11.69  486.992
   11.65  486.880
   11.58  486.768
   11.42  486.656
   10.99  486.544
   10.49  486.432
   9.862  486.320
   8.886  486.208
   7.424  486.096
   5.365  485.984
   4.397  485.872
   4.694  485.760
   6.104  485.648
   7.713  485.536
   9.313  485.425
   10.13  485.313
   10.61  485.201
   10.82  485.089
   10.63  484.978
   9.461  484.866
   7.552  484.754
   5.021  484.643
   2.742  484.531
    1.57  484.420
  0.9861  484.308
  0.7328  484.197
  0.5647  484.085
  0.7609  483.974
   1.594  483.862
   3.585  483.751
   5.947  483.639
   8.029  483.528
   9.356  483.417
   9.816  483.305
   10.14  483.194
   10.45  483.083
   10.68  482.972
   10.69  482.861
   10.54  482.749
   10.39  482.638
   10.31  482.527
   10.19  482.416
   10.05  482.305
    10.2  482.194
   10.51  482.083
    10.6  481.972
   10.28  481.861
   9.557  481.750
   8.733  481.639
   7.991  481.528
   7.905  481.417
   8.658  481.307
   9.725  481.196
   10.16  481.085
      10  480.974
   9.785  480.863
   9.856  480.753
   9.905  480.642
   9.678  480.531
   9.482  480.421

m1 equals 8.22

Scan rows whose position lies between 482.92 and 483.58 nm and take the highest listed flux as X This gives 10.68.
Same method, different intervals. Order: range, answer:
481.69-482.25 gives 10.6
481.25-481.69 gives 8.733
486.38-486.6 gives 10.99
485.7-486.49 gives 10.49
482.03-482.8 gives 10.54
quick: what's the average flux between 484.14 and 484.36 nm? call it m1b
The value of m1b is 0.856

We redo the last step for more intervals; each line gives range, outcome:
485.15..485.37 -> 10.3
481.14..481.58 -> 8.58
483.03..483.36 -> 10.1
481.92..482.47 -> 10.3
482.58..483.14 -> 10.5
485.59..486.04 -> 5.14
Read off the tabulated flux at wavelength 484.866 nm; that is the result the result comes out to 9.461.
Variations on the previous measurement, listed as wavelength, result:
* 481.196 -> 9.725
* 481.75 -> 9.557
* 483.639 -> 5.947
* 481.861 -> 10.28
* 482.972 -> 10.68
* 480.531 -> 9.678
